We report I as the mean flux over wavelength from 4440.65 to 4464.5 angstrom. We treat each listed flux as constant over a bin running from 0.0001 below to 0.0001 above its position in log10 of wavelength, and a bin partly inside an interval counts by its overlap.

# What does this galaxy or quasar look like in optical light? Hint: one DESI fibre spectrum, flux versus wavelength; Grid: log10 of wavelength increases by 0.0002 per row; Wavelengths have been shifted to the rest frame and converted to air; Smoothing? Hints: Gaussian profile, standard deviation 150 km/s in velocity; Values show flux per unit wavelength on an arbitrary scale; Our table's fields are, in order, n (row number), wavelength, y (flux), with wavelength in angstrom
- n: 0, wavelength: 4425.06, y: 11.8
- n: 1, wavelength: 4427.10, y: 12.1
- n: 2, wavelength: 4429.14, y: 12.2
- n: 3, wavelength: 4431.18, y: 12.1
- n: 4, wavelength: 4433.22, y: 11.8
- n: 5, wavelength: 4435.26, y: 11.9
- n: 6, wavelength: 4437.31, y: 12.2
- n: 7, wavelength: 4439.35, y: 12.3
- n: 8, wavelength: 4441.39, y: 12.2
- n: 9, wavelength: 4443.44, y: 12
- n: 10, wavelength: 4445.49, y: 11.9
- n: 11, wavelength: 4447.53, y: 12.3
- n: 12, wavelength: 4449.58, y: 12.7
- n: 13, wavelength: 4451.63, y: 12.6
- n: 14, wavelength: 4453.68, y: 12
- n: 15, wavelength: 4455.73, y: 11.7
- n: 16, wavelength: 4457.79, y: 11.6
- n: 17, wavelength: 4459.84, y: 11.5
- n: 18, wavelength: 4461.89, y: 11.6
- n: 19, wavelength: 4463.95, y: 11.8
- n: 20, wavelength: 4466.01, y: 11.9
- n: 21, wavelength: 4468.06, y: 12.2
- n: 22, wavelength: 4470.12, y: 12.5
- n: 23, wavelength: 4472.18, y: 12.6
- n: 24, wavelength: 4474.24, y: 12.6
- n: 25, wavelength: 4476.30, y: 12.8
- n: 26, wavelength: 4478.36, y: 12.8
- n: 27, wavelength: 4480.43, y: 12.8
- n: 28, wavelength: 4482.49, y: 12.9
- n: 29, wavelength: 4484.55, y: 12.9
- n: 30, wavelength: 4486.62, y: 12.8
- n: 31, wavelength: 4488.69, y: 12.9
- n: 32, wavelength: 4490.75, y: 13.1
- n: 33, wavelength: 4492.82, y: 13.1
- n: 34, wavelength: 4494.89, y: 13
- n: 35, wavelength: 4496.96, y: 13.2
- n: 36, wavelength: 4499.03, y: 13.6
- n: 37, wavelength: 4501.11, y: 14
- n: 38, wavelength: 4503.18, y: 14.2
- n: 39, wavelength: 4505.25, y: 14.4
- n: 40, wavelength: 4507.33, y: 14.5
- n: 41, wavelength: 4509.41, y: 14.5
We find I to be 12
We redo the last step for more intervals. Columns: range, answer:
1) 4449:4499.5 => 12.5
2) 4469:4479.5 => 12.6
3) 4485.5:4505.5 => 13.4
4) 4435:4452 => 12.2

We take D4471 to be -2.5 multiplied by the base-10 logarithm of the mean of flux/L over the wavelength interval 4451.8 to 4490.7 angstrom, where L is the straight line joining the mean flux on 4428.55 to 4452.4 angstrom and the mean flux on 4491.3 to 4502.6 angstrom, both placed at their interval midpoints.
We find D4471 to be 0.04 mag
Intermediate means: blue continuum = 12.2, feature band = 12.4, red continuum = 13.4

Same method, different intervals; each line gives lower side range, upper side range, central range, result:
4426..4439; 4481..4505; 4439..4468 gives 0.04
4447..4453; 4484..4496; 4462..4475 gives 0.05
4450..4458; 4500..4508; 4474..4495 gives 0.04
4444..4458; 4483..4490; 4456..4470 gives 0.05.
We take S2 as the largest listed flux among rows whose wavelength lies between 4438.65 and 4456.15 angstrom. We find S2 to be 12.7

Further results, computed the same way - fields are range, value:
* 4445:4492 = 13.1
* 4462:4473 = 12.6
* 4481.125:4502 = 14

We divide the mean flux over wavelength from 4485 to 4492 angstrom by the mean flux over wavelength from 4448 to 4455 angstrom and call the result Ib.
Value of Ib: 1.0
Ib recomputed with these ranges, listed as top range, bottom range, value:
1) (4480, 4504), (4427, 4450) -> 1.09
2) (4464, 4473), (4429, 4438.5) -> 1.02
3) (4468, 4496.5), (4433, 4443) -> 1.06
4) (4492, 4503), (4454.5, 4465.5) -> 1.15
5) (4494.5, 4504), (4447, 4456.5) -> 1.11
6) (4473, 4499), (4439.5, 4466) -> 1.08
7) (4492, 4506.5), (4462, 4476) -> 1.12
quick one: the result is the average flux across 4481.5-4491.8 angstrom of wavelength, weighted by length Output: 12.9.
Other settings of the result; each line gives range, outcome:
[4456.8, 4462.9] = 11.6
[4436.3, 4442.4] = 12.3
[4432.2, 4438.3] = 12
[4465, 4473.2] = 12.3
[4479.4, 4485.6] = 12.9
